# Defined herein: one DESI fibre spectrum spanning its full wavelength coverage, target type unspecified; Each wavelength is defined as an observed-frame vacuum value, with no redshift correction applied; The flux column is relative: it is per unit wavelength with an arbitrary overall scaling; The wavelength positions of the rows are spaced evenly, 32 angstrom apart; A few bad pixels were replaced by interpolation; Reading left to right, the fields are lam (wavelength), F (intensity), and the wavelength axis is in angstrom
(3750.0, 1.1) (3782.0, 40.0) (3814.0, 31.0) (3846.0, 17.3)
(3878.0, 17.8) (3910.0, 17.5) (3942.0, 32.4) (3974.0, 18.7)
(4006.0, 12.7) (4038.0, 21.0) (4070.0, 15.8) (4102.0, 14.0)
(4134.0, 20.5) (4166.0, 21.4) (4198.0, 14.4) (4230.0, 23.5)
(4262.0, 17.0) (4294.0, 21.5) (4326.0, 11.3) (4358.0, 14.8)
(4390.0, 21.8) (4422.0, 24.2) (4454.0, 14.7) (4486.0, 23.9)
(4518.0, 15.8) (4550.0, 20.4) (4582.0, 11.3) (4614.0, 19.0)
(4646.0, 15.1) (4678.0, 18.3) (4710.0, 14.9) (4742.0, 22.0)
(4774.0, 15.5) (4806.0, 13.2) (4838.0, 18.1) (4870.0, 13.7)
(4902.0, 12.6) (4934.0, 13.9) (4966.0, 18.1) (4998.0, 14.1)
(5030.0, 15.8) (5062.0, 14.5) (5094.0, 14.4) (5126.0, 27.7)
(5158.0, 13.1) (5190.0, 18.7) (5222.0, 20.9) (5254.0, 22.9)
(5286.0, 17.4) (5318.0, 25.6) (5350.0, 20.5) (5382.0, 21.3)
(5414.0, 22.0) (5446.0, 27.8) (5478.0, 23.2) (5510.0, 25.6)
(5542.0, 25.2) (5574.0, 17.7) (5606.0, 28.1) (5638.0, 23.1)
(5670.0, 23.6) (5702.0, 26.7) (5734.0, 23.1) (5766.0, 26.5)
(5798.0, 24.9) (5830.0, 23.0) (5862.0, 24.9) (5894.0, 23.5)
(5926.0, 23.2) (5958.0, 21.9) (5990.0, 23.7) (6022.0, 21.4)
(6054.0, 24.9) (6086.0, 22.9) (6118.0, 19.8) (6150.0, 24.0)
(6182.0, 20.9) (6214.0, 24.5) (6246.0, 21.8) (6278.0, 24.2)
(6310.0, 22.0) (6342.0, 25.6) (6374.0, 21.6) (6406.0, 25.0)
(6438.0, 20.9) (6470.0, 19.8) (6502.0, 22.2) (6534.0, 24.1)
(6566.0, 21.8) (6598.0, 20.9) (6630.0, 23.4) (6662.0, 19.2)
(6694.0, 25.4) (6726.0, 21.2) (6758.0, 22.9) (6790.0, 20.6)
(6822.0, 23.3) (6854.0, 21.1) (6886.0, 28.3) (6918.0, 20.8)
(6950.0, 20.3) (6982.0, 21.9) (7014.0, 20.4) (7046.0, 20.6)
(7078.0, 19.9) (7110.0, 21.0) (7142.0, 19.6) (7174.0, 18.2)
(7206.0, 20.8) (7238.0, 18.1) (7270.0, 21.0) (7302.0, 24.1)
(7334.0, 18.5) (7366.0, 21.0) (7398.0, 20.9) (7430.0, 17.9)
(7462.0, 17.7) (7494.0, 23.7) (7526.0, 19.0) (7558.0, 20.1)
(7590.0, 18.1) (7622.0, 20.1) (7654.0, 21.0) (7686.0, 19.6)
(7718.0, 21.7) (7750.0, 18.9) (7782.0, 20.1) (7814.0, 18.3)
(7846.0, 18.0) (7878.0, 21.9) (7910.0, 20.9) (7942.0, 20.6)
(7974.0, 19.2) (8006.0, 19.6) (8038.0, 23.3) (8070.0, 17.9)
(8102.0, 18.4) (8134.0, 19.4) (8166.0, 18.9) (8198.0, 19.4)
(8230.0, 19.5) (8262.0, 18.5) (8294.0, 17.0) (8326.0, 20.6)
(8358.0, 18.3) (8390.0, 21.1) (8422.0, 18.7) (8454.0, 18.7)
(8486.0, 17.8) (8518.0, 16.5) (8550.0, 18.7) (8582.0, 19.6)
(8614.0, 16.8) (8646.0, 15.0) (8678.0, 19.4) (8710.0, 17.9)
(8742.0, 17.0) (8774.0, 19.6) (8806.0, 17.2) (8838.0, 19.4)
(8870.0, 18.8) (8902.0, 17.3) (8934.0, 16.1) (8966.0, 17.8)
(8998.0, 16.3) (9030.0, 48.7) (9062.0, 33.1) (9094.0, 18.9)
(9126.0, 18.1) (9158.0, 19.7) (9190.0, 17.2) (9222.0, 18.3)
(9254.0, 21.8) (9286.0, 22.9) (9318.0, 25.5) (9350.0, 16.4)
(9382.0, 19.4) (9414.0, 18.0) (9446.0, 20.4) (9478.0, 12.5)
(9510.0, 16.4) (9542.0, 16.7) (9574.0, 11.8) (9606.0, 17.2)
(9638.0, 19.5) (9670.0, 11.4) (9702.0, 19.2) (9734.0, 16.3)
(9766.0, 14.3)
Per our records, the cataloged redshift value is 0.378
